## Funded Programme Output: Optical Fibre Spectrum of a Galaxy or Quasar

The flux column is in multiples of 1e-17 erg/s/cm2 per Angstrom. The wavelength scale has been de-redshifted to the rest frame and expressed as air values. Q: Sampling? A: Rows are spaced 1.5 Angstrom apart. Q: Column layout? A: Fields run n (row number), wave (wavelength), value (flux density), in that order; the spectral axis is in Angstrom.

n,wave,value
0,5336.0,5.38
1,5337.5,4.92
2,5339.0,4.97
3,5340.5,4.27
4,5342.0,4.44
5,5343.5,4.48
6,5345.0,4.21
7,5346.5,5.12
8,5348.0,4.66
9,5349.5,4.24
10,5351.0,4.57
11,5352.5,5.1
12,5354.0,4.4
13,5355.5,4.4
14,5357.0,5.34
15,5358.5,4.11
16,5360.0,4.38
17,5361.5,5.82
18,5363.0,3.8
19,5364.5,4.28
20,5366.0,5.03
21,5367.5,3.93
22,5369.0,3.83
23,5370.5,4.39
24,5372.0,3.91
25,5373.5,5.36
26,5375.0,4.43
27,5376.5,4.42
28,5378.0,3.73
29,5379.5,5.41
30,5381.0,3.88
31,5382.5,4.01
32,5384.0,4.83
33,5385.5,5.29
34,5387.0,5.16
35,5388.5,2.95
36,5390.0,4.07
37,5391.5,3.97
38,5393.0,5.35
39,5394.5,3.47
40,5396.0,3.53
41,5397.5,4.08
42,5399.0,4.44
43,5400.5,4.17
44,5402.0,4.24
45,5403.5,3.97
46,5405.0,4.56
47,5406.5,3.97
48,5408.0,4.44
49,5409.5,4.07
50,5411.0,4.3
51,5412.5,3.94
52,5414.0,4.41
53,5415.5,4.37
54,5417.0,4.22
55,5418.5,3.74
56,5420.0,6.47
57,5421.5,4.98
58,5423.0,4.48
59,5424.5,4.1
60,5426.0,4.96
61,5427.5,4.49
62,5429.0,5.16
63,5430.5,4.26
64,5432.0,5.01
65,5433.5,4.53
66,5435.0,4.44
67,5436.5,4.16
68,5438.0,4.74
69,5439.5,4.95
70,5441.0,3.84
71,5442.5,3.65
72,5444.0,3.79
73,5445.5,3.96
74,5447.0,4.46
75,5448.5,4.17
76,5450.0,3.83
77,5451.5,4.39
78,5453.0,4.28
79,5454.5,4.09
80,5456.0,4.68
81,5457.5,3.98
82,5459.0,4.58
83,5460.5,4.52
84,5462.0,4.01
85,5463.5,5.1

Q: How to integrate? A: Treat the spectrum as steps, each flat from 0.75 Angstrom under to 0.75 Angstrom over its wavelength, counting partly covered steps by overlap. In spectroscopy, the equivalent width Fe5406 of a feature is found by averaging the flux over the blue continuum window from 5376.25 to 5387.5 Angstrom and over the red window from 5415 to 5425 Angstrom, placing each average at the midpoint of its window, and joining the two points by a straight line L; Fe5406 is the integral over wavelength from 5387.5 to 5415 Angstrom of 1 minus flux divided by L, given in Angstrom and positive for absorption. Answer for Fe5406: 3.0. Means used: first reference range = 4.59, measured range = 4.12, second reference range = 4.64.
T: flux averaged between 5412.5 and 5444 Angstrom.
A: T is 4.52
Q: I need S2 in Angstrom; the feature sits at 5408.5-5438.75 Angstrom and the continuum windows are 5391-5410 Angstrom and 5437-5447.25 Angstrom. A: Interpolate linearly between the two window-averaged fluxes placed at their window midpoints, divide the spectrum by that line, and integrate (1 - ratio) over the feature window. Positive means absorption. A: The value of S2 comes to -2.6 Angstrom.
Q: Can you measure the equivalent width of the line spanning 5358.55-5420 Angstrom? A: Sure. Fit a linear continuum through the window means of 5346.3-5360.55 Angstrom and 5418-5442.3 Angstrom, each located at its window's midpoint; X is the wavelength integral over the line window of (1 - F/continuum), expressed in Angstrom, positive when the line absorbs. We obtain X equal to 3.93 Angstrom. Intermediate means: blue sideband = 4.62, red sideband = 4.63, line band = 4.33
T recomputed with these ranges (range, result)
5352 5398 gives 4.41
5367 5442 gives 4.39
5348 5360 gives 4.58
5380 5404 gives 4.23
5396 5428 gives 4.38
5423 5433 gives 4.65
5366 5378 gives 4.33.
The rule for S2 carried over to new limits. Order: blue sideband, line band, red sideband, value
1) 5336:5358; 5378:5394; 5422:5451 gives 0.4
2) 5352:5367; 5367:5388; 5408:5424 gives 0.6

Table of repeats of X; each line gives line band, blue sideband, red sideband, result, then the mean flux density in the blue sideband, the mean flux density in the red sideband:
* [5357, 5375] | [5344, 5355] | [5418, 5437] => 0.6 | 4.61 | 4.69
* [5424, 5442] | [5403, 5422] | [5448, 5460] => -0.9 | 4.42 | 4.26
